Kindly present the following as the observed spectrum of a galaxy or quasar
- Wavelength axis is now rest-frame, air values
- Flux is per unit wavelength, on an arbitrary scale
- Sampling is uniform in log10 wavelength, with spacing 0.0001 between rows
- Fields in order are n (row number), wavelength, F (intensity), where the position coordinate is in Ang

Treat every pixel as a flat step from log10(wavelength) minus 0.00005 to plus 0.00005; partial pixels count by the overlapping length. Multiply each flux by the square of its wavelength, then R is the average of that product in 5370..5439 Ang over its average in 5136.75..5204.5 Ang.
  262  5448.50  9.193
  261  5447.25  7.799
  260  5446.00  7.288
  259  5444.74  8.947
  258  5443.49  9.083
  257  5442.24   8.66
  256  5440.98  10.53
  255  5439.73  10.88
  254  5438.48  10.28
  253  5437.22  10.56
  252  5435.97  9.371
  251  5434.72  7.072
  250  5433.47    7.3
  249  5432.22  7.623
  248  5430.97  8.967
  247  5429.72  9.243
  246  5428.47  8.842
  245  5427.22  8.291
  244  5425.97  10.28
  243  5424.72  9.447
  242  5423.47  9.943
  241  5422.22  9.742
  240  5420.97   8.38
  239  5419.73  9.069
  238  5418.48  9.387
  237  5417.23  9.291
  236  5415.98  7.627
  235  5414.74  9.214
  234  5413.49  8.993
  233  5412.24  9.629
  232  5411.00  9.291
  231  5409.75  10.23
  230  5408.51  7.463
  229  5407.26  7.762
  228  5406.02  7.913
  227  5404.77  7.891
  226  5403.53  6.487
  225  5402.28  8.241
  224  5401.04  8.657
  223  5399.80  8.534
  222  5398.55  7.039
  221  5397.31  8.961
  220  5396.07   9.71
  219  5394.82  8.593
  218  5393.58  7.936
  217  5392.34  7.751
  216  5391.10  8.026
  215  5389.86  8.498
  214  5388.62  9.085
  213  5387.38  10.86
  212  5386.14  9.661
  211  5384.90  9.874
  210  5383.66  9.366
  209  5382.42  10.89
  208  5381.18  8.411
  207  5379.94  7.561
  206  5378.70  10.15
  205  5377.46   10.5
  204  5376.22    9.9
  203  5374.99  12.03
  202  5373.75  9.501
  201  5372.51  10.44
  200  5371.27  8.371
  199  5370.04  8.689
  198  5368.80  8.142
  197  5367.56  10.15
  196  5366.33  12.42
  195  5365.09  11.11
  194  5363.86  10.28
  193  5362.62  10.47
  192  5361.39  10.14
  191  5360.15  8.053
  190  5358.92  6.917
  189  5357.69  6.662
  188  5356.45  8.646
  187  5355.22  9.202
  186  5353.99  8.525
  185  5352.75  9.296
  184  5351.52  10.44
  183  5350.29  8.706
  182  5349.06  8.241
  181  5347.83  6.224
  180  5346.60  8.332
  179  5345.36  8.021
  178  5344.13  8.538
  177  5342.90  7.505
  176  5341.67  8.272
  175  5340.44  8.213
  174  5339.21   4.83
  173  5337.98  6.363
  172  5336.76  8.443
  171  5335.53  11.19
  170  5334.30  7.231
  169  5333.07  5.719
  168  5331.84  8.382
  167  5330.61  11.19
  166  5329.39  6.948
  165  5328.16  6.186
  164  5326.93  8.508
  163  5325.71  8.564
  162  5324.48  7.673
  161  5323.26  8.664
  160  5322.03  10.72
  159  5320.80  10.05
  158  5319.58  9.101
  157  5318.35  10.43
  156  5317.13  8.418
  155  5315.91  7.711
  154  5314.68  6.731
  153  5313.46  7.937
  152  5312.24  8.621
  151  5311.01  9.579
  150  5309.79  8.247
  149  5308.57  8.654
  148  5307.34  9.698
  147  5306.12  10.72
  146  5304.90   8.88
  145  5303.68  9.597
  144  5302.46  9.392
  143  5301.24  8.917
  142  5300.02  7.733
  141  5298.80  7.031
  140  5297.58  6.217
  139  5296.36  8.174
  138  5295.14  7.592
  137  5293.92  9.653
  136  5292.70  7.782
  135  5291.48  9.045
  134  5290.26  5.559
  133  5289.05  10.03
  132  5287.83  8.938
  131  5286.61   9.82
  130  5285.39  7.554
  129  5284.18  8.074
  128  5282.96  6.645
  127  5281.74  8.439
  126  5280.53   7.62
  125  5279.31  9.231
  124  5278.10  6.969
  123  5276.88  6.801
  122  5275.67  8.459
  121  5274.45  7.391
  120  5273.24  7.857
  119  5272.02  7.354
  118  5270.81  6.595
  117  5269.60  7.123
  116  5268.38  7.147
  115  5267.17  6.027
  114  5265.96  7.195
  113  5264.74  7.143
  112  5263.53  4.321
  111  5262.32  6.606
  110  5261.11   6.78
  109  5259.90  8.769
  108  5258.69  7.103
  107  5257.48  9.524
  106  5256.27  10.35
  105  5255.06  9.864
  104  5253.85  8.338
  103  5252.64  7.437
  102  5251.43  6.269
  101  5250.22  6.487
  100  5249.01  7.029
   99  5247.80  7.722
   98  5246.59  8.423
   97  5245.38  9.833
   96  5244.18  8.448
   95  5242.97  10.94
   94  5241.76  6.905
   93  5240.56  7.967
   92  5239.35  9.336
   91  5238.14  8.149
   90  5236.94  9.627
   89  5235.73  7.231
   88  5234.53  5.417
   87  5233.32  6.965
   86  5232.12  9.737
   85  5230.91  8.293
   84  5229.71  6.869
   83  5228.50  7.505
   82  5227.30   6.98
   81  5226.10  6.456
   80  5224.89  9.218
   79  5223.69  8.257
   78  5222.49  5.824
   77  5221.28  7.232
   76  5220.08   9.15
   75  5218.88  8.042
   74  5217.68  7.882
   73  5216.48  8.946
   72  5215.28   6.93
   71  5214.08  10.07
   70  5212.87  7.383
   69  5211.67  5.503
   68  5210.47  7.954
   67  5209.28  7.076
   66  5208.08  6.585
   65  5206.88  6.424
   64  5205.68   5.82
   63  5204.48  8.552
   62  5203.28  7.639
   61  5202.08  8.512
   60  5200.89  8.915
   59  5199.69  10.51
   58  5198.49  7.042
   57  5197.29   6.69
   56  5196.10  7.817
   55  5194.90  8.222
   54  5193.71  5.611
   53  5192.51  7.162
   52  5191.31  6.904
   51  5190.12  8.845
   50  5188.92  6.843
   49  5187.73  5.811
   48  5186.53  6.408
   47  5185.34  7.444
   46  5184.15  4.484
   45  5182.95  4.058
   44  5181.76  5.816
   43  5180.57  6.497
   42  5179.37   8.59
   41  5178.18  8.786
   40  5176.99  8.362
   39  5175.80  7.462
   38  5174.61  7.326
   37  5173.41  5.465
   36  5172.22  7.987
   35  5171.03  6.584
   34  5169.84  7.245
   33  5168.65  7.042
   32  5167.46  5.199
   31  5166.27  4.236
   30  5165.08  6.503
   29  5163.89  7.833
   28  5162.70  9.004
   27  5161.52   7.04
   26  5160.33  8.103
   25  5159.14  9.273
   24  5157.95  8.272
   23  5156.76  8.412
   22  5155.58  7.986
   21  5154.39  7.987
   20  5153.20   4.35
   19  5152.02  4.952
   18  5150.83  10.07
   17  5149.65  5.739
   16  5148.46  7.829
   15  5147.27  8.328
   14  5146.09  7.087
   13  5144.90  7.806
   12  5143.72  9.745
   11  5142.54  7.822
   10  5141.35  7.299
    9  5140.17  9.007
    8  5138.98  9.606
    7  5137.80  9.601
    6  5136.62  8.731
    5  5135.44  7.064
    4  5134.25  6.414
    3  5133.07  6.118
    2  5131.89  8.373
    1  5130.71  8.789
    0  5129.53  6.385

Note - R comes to 1.32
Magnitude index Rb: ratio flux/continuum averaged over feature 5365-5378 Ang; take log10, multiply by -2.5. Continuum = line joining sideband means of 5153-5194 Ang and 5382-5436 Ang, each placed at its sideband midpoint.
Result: -0.18 mag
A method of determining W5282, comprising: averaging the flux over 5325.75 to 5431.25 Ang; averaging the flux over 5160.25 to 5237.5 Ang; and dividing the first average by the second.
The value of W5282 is 1.20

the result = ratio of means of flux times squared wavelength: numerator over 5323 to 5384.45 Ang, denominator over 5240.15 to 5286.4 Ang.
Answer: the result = 1.2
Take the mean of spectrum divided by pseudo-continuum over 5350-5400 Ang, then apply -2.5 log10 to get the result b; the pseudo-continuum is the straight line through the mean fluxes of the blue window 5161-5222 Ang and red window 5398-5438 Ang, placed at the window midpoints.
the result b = -0.10 mag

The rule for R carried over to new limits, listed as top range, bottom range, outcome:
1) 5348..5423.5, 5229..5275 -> 1.23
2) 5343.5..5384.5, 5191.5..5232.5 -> 1.28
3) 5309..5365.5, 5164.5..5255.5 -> 1.19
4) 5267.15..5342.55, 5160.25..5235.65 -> 1.17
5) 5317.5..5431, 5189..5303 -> 1.19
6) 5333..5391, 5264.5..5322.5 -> 1.12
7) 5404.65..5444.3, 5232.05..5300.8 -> 1.22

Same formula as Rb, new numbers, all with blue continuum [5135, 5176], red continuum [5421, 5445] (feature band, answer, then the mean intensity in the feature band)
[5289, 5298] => 0.059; 7.92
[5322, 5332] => 0.019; 8.42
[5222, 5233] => 0.040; 7.69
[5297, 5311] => -0.033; 8.69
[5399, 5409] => 0.151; 7.85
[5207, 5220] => 0.033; 7.66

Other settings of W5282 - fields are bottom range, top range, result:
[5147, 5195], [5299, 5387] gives 1.26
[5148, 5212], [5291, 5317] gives 1.18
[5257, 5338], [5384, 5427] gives 1.09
